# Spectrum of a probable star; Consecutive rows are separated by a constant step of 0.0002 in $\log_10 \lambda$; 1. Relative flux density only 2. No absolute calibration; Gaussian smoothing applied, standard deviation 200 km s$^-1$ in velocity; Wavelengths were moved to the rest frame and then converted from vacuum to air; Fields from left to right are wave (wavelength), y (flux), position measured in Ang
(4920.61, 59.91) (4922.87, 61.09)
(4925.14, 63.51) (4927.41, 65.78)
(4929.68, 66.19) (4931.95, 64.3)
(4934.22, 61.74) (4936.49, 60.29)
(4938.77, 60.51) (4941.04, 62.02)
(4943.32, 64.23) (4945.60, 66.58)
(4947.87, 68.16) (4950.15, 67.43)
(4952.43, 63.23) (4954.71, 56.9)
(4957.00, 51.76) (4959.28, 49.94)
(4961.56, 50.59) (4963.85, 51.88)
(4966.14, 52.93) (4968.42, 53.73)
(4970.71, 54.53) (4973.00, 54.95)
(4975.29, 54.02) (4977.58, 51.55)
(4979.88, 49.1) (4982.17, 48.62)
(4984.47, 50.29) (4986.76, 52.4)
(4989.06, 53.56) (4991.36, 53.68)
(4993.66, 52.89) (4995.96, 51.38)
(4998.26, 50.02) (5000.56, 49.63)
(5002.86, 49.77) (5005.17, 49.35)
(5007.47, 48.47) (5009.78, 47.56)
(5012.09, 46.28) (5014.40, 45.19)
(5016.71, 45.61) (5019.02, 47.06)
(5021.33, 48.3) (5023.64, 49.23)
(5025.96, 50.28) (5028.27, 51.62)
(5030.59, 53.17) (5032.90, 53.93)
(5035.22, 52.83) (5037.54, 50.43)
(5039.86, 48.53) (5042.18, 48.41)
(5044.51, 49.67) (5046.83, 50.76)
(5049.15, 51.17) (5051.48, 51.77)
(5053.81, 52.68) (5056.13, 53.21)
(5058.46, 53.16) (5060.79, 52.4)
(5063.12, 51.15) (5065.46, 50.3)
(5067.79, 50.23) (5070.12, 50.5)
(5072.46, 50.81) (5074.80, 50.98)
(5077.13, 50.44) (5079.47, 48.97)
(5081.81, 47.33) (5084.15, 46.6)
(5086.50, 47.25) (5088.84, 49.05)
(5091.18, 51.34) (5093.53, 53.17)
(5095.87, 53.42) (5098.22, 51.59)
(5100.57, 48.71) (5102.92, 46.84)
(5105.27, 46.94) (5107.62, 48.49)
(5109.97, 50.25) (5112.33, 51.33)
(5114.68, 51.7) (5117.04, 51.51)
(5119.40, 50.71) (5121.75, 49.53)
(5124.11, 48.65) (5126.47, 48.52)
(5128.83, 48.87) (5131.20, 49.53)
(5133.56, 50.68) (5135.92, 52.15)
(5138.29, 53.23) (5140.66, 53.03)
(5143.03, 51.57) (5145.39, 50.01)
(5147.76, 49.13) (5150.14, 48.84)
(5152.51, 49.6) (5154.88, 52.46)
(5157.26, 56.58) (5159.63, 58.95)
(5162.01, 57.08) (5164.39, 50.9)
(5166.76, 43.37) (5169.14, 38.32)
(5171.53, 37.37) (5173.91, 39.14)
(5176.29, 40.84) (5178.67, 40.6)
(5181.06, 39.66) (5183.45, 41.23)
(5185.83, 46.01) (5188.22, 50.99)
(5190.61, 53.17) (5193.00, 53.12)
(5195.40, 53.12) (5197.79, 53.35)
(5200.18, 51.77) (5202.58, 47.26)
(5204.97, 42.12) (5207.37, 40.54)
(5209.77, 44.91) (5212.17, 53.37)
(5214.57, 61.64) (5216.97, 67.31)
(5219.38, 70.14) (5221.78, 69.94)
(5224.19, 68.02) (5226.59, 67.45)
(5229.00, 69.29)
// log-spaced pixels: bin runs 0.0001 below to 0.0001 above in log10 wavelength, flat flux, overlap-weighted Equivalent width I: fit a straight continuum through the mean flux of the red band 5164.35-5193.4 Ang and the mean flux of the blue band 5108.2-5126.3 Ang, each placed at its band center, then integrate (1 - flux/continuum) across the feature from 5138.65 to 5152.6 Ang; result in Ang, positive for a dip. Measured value -1.0 Ang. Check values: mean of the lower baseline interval 50.4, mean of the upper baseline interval 43.7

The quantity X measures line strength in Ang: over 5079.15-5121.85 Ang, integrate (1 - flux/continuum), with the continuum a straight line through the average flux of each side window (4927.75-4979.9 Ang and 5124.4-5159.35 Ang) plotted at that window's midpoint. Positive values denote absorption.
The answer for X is 2.4 Ang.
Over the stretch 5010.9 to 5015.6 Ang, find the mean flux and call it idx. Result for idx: 45.7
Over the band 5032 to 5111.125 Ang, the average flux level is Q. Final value 50.4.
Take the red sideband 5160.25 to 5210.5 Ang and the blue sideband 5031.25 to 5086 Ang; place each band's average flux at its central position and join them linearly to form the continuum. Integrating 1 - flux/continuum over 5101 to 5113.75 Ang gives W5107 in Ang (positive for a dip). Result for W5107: 0.0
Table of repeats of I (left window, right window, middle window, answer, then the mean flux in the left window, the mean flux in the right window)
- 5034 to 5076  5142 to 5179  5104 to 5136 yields -0.5 Ang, 51.1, 48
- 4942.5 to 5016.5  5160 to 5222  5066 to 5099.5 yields 0.8 Ang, 53.3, 49.3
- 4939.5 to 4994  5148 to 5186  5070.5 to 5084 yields 0.3 Ang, 55.7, 46.4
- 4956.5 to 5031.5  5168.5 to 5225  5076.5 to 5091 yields 0.6 Ang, 50.6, 50.2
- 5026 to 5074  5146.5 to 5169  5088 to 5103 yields 0.1 Ang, 51.3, 51.2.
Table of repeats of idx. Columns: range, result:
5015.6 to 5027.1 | 48.1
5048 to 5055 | 51.9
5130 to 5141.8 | 51.7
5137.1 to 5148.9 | 51.4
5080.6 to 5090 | 47.5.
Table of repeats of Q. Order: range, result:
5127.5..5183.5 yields 48.2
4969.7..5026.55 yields 50.1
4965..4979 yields 53.5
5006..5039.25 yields 49.3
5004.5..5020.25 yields 47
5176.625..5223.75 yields 51.7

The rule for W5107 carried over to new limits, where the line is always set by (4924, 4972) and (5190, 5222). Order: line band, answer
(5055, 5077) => 2.2 Ang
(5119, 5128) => 1.1 Ang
